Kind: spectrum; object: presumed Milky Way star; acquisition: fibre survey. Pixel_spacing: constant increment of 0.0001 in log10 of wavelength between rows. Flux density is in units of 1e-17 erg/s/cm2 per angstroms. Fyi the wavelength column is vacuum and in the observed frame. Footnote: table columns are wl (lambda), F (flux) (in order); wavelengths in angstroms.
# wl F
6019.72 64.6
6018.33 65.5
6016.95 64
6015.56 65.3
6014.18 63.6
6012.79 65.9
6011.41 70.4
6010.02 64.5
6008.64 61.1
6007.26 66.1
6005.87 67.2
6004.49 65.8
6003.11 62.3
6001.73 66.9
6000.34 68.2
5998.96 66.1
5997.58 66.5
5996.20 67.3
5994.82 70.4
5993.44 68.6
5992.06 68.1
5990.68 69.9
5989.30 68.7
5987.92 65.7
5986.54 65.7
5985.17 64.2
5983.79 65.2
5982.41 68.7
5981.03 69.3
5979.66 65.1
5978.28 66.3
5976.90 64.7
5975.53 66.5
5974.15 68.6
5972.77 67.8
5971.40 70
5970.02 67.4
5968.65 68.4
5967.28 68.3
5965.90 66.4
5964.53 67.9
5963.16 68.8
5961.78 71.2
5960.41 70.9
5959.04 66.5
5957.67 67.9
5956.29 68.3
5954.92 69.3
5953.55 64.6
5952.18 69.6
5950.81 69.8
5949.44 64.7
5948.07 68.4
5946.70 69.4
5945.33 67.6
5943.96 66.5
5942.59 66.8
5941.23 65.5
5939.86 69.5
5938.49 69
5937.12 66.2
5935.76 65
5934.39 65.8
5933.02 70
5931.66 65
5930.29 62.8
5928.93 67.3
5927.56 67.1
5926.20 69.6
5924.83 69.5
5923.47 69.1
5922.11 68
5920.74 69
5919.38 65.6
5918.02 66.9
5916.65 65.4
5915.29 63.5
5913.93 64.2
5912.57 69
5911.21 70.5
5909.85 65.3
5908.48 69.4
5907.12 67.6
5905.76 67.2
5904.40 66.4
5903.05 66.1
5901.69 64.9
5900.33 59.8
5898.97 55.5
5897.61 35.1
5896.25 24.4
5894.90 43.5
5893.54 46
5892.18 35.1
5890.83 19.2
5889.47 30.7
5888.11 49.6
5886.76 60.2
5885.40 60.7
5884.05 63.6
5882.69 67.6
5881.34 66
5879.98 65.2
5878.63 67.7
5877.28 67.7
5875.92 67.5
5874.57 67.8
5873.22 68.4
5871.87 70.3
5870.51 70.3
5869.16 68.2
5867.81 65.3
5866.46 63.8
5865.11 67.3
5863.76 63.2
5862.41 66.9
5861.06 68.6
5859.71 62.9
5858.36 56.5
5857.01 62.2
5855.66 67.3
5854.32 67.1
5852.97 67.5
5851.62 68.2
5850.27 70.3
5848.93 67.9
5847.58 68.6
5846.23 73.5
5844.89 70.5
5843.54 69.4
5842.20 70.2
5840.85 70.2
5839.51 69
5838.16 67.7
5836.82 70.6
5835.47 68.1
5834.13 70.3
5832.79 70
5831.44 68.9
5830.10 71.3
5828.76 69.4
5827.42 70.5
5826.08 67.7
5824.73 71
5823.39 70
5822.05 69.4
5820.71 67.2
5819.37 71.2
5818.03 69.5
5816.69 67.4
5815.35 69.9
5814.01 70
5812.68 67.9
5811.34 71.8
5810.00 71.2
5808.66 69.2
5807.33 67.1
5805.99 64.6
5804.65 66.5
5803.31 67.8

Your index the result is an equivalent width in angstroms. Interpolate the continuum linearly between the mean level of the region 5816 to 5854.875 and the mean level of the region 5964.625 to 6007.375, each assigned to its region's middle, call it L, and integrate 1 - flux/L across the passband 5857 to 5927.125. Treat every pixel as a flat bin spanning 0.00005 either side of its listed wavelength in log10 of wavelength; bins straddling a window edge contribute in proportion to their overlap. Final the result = 7.5 angstroms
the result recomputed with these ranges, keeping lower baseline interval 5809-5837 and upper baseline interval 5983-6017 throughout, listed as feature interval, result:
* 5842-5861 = 0.5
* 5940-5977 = -0.4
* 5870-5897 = 5.2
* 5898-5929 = 0.9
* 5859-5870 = 0.5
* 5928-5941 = 0.2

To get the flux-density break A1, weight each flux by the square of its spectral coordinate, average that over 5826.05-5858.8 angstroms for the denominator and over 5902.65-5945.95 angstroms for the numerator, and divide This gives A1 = 1.01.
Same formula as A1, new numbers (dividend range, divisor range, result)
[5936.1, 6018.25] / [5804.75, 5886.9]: 1.03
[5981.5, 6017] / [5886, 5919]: 1.24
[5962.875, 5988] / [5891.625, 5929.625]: 1.12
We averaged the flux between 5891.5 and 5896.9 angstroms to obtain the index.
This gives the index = 37.3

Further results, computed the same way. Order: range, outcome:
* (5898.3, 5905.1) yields 62.6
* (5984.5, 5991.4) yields 66.9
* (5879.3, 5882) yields 65.6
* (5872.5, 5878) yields 67.9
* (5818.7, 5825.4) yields 69.8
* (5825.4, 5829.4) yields 69.1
